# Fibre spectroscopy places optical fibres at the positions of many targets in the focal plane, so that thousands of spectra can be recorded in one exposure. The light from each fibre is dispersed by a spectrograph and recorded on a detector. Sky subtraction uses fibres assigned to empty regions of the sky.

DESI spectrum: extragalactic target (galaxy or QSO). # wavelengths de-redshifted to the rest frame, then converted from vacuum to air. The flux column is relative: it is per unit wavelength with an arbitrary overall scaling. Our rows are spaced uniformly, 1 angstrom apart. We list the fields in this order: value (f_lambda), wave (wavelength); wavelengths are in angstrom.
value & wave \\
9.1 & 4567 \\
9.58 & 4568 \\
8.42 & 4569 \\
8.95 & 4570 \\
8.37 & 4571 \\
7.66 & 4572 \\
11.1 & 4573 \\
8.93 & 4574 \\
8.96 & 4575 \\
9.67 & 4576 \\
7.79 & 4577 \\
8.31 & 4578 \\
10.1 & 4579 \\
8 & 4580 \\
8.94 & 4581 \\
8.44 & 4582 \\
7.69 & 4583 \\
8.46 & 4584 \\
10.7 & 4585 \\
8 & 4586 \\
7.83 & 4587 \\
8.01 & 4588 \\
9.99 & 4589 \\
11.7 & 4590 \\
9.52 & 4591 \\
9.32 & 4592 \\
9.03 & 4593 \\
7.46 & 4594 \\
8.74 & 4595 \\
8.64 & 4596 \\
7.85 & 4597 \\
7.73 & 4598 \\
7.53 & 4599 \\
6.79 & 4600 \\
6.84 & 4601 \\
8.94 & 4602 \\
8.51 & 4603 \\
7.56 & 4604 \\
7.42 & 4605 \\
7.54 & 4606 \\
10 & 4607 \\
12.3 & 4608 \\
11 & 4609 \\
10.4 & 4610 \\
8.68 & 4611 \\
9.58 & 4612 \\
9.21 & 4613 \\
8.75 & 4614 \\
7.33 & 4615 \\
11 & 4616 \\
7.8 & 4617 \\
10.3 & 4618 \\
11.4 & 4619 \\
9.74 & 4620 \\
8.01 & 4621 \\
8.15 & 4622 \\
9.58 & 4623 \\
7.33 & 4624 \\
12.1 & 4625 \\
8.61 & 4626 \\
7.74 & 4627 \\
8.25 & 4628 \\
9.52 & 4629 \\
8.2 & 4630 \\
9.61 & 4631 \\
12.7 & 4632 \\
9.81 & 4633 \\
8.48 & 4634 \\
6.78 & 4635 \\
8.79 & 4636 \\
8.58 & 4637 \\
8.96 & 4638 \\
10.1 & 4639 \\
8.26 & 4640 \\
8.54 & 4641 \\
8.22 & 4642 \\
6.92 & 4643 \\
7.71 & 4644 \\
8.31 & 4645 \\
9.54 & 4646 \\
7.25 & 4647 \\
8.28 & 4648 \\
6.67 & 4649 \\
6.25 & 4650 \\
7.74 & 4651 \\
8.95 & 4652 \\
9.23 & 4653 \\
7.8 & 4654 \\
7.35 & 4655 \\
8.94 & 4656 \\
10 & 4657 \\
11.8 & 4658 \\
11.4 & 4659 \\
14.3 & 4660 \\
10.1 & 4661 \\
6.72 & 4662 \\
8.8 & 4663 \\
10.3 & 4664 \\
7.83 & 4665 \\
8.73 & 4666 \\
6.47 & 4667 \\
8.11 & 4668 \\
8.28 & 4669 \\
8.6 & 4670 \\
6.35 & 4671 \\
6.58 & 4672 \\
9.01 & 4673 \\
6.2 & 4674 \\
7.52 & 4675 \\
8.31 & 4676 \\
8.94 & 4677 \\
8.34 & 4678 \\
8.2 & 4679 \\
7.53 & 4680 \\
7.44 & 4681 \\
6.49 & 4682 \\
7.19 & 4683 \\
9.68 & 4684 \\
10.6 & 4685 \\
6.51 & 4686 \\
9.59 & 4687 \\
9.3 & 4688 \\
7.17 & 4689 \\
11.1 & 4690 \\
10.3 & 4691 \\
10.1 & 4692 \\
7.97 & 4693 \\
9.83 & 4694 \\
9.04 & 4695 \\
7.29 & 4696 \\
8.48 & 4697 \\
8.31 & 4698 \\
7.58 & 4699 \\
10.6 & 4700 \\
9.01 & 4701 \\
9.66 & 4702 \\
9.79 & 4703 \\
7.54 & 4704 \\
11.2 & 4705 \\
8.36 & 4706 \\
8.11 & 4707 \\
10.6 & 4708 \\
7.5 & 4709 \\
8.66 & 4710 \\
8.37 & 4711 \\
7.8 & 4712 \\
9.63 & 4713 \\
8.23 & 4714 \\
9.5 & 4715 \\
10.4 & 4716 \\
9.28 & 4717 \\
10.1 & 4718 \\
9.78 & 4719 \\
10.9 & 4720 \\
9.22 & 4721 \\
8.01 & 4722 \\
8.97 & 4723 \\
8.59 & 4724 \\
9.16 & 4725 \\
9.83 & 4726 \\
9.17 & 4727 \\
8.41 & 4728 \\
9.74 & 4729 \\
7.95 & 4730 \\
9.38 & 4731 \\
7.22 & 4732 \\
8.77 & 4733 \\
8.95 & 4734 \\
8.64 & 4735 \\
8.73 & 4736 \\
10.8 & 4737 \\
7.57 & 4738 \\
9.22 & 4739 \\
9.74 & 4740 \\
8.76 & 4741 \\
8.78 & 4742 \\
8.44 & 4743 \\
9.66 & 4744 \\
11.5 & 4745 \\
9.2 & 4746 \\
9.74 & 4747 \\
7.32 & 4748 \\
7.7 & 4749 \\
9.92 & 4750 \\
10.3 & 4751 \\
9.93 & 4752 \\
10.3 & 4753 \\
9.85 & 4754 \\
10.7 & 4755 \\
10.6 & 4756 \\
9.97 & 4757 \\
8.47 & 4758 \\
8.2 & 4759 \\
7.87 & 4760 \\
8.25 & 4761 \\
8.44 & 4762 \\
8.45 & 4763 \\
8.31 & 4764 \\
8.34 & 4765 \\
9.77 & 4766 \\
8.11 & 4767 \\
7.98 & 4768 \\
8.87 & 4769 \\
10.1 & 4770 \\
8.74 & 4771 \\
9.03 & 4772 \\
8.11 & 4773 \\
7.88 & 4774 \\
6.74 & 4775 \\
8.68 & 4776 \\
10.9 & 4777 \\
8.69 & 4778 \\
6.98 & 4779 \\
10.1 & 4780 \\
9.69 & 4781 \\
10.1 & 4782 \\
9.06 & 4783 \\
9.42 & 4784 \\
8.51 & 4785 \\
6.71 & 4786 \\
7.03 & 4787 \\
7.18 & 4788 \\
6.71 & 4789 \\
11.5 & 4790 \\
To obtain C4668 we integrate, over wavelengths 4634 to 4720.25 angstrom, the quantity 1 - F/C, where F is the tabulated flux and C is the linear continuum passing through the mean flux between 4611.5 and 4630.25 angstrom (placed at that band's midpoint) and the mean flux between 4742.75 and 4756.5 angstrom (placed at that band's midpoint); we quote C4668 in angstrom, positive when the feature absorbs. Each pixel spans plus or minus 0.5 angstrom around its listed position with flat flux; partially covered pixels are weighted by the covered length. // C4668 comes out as 6.3 angstrom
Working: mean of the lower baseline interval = 9.1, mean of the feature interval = 8.67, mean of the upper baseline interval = 9.68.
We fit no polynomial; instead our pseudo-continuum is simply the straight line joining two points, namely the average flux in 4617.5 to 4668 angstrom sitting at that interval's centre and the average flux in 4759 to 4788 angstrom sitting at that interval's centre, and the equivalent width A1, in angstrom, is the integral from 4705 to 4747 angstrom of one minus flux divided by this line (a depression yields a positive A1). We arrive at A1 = -1.98 angstrom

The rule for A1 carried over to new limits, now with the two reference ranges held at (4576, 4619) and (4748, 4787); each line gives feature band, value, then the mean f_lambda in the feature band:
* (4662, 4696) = 2.0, 8.34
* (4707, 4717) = -0.1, 8.94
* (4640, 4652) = 1.4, 7.84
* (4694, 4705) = 0.0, 8.89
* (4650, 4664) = -0.8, 9.39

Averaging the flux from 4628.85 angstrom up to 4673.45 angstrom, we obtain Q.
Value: 8.68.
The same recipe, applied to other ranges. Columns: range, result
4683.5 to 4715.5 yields 8.98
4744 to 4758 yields 9.72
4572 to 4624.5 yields 8.88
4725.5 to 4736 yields 8.8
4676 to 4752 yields 8.95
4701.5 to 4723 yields 9.17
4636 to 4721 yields 8.71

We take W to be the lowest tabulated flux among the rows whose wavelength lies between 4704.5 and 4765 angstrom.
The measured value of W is 7.22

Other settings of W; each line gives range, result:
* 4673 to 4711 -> 6.2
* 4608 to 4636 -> 6.78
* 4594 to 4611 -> 6.79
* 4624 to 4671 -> 6.25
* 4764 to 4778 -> 6.74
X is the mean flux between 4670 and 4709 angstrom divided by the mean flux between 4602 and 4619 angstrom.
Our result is 0.9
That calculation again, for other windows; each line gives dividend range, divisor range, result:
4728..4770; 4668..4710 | 1.06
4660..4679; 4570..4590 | 0.93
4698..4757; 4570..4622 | 1.03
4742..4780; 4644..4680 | 1.06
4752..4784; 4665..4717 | 1.05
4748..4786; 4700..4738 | 0.99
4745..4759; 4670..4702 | 1.13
